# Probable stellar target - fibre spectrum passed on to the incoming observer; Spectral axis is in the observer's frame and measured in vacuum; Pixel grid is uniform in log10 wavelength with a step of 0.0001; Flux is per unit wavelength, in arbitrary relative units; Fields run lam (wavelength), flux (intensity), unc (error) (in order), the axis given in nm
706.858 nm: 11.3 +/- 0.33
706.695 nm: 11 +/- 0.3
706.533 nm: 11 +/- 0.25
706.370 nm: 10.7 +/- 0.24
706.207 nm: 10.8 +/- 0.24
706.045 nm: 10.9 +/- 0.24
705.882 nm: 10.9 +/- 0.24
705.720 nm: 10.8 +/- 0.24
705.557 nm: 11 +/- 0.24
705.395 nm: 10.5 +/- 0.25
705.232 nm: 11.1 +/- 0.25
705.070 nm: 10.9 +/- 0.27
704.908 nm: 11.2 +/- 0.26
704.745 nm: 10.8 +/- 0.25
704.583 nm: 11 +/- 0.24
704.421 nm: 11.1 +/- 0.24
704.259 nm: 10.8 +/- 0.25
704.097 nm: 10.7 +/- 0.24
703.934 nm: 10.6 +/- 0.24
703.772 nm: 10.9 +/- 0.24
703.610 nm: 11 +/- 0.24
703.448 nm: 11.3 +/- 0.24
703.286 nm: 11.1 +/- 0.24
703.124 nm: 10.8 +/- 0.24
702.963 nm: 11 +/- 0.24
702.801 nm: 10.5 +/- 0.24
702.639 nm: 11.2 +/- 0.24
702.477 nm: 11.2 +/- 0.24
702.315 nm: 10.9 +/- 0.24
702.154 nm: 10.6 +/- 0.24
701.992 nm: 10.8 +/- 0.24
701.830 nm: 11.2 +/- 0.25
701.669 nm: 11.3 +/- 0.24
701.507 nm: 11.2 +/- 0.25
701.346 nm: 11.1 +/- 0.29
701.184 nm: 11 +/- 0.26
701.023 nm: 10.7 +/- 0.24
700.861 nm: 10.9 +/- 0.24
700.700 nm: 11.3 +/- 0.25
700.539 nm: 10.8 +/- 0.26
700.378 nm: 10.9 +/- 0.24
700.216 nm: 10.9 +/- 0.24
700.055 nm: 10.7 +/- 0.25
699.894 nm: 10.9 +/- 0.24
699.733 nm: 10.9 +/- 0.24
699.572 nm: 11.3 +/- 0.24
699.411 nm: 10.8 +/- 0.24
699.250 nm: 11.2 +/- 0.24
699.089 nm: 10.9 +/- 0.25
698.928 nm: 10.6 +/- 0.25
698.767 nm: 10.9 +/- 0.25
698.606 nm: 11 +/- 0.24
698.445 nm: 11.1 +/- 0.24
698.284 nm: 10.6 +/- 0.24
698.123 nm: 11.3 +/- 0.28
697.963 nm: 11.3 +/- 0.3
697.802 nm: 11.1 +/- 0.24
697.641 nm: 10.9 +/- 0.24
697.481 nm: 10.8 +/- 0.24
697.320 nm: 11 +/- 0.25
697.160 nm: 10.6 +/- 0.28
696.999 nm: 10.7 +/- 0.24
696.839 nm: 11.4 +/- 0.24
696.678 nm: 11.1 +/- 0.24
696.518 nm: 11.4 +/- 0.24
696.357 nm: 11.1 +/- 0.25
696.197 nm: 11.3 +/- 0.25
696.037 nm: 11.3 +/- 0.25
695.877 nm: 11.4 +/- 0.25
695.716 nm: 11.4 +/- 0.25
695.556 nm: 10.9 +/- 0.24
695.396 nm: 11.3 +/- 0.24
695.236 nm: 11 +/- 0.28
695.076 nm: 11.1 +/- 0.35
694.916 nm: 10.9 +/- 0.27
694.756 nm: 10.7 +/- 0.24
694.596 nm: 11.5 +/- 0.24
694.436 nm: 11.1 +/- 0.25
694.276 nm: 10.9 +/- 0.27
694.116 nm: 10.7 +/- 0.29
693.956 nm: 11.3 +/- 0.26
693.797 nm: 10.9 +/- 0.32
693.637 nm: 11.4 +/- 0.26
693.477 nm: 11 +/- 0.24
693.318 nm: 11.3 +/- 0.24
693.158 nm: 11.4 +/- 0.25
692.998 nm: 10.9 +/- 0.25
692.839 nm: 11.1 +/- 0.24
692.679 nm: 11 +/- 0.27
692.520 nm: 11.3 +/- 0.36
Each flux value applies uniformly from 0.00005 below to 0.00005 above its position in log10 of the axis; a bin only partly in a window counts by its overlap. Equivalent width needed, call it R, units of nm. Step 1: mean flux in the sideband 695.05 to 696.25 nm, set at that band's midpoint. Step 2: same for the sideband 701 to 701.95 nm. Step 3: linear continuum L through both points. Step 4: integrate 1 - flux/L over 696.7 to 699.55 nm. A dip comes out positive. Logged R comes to 0.05 nm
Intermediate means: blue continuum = 11.2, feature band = 11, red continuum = 11.1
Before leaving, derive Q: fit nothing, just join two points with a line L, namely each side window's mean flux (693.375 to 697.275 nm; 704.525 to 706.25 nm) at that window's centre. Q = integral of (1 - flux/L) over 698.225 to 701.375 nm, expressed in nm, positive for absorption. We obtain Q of 0.03 nm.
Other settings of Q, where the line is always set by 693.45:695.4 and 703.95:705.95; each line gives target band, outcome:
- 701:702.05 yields -0.012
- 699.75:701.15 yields 0.009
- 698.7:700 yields 0.005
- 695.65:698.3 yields -0.023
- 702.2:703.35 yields -0.002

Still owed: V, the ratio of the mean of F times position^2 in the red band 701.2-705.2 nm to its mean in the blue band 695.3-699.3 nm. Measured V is 1.01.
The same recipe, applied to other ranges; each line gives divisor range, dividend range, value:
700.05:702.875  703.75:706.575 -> 1.00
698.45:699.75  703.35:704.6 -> 1.01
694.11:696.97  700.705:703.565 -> 1.01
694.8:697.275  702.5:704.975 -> 1.01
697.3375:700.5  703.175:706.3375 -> 1.01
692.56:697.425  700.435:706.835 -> 1.01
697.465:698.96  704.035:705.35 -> 1.02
